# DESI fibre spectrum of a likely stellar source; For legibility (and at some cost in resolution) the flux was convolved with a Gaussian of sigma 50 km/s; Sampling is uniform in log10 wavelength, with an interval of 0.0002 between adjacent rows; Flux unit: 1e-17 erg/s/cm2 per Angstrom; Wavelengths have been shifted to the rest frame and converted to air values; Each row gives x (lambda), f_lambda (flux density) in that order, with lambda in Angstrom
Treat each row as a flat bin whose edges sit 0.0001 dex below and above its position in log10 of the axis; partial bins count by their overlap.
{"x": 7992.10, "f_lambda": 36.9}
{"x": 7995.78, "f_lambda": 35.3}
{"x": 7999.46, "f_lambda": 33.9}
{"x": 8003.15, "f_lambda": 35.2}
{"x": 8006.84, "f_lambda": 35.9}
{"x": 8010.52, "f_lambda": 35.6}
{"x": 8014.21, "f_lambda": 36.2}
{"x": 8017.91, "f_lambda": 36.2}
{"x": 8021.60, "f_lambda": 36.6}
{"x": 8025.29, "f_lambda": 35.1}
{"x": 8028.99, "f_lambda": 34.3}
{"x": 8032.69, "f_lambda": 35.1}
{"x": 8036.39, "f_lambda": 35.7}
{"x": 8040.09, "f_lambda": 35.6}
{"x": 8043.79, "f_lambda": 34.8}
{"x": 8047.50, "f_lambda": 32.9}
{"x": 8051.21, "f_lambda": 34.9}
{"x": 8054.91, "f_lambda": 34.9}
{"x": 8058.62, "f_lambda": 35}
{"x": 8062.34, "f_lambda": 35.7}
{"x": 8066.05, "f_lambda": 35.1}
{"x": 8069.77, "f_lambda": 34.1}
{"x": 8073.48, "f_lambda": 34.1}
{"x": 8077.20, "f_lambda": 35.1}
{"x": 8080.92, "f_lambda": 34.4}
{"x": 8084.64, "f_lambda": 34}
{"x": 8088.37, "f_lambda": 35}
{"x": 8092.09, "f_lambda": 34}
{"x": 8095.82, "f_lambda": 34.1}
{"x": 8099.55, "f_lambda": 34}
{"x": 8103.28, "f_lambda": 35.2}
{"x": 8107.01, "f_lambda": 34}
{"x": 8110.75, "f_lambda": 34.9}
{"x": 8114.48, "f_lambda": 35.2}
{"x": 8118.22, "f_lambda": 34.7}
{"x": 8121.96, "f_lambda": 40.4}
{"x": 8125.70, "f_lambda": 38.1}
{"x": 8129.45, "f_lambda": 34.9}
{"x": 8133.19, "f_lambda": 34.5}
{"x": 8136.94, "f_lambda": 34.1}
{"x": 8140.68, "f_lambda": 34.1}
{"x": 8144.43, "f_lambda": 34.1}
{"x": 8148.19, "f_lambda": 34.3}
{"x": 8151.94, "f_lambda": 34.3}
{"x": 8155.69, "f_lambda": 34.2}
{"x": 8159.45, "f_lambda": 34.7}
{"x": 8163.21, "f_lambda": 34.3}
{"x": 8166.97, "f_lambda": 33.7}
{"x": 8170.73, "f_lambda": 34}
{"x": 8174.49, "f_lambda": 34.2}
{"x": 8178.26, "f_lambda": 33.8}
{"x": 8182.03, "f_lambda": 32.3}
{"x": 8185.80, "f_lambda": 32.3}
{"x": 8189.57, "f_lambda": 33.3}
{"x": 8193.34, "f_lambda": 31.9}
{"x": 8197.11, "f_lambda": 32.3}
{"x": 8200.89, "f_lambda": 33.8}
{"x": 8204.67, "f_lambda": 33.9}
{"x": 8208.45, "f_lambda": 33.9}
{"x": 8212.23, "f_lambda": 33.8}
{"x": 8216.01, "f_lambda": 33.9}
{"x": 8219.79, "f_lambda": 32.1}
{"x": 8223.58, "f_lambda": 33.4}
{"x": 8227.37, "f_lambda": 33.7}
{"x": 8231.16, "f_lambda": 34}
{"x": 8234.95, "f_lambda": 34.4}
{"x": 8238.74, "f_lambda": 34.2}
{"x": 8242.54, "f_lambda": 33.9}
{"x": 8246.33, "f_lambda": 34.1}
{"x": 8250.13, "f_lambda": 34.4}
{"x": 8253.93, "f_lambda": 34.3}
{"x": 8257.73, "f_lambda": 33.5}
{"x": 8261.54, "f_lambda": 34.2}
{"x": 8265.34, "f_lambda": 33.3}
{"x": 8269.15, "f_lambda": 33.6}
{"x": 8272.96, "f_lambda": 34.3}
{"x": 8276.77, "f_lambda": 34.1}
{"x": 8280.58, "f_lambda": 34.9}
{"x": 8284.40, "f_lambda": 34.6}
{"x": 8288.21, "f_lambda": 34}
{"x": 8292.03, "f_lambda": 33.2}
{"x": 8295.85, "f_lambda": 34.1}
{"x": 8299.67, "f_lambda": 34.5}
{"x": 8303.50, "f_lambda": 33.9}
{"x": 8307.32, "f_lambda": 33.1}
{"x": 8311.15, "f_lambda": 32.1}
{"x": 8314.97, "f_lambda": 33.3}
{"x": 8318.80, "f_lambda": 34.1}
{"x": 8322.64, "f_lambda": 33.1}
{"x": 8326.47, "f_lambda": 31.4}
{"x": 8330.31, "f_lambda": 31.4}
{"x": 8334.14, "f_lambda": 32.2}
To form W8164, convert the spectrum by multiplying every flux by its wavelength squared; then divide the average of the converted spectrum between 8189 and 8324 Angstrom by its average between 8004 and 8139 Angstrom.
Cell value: 1.0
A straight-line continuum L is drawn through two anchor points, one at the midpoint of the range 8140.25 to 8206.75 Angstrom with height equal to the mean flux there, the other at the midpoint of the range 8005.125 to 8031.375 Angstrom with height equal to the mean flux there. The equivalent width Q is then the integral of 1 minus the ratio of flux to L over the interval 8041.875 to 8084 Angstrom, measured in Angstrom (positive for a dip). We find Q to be 0.6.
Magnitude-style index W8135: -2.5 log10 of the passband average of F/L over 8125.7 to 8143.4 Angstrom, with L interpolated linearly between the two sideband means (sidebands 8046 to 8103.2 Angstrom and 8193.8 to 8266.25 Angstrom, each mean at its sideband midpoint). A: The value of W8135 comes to -0.02 mag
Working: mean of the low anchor 34.5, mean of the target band 34.8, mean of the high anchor 33.7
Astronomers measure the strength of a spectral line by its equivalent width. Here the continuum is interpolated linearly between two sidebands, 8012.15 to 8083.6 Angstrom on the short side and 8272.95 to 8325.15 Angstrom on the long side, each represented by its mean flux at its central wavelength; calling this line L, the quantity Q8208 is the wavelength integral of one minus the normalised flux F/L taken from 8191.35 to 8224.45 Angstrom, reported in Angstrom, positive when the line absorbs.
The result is 1.0 Angstrom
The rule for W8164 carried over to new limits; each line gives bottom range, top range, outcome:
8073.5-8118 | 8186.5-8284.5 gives 1.01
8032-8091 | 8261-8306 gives 1.03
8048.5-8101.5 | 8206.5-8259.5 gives 1.02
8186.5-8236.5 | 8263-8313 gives 1.03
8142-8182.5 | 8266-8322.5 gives 1.03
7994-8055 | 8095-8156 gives 1.02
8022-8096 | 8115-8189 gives 1.02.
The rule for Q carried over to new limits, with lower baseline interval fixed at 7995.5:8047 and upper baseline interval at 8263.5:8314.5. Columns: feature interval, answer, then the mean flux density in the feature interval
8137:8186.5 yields 0.9 Angstrom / 33.9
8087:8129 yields -0.7 Angstrom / 35.4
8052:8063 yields 0.0 Angstrom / 35.1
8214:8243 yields 0.4 Angstrom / 33.7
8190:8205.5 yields 0.6 Angstrom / 32.9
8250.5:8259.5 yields 0.0 Angstrom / 34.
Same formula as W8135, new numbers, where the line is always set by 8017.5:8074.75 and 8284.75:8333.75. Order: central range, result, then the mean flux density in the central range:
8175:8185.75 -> 0.03 mag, 33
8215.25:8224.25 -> 0.03 mag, 33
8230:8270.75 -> -0.01 mag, 34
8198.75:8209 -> 0.00 mag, 33.8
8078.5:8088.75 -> 0.01 mag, 34.4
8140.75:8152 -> 0.00 mag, 34.2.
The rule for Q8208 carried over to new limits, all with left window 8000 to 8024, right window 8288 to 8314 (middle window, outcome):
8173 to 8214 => 1.4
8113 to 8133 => -0.9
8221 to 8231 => 0.2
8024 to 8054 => 0.7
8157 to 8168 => 0.1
